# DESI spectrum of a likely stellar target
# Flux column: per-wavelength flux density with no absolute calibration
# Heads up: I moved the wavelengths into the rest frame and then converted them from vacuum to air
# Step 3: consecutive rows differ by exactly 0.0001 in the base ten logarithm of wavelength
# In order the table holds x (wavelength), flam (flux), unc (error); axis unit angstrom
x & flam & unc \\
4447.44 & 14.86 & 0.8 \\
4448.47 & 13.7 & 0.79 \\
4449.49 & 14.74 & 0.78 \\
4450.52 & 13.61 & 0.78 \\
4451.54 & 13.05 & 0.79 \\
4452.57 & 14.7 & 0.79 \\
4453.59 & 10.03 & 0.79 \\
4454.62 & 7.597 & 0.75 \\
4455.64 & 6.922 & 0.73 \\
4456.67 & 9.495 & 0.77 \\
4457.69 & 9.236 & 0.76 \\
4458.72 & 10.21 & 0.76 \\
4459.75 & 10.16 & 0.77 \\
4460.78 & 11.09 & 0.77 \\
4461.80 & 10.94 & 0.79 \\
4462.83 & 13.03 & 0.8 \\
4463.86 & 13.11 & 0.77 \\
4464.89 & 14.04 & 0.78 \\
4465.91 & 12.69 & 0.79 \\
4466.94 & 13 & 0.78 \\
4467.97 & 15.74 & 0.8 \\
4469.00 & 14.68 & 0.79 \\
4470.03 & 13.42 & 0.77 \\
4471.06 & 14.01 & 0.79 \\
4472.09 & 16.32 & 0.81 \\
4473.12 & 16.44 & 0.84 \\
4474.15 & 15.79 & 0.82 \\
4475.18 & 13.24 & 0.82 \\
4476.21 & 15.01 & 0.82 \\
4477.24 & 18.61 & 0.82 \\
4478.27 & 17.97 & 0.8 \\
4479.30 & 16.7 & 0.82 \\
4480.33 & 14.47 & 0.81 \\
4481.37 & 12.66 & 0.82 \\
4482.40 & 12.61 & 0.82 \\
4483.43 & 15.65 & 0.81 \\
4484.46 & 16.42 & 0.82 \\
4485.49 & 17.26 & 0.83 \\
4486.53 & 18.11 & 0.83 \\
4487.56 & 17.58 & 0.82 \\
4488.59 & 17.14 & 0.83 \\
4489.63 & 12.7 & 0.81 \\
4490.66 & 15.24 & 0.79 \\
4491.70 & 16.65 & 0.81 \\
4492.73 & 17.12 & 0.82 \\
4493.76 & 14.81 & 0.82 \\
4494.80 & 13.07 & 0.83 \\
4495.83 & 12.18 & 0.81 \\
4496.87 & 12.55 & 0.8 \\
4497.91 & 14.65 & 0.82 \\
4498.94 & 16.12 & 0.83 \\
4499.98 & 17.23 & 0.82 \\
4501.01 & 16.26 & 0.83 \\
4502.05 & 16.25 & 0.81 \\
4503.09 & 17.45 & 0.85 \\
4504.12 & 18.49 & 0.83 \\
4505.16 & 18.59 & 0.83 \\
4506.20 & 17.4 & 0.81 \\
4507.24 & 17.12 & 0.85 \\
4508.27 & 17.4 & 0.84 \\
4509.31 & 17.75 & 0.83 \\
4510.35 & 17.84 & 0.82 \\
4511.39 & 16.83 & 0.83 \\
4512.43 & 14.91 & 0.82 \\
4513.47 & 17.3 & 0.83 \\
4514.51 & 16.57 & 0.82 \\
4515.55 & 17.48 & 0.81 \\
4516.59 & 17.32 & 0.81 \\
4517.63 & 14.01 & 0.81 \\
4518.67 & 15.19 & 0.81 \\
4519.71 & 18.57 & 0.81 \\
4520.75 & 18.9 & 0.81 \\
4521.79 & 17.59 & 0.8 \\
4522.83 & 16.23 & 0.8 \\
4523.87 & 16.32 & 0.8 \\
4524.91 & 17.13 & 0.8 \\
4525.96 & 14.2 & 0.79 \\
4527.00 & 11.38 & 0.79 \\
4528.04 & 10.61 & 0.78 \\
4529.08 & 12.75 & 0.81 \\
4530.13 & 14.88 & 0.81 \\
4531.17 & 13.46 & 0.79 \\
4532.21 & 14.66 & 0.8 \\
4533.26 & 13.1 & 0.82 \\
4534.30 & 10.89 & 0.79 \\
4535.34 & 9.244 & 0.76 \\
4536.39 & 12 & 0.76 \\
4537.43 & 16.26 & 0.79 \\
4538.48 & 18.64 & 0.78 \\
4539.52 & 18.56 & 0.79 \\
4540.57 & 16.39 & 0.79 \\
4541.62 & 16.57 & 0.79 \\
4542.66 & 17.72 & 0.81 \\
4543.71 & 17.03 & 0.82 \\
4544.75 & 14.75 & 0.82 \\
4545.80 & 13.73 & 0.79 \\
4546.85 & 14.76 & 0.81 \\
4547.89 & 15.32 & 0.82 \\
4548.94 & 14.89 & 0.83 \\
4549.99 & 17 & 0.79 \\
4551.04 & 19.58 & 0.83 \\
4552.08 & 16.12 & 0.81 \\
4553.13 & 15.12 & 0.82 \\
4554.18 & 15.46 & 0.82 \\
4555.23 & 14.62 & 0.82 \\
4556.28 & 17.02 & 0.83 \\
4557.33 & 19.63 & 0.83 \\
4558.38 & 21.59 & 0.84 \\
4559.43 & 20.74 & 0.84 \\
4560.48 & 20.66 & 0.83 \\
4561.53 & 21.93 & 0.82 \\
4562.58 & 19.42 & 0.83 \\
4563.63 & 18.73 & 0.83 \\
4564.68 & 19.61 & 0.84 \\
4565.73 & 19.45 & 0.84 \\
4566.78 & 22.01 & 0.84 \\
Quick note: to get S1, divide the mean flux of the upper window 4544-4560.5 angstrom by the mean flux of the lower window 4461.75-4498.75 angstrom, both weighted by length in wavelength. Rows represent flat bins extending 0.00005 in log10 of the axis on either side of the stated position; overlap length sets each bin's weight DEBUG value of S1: 1.1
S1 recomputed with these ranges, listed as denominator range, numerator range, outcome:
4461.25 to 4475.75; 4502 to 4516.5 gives 1.23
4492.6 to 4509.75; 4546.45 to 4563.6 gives 1.10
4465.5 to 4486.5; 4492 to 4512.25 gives 1.07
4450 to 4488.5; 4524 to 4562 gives 1.15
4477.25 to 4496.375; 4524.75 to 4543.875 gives 0.93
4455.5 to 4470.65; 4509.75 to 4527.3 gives 1.37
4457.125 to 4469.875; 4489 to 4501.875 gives 1.21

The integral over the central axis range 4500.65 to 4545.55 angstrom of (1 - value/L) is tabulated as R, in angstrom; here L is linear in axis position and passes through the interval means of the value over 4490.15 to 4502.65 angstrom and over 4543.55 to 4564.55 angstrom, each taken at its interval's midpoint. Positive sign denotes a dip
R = 1.0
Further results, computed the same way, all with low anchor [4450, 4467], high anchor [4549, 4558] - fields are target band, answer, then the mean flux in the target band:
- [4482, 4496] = -2.7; 15.6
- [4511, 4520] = -1.1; 16.4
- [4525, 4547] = 1.9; 14.4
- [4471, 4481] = -2.9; 15.9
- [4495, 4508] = -2.2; 16.1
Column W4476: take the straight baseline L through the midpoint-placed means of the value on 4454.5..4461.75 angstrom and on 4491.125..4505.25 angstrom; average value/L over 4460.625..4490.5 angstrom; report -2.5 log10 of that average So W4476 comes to -0.22 mag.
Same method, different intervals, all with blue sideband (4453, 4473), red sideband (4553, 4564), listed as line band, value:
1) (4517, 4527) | 0.00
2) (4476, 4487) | -0.20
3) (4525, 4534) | 0.25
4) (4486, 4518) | -0.11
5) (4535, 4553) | 0.12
